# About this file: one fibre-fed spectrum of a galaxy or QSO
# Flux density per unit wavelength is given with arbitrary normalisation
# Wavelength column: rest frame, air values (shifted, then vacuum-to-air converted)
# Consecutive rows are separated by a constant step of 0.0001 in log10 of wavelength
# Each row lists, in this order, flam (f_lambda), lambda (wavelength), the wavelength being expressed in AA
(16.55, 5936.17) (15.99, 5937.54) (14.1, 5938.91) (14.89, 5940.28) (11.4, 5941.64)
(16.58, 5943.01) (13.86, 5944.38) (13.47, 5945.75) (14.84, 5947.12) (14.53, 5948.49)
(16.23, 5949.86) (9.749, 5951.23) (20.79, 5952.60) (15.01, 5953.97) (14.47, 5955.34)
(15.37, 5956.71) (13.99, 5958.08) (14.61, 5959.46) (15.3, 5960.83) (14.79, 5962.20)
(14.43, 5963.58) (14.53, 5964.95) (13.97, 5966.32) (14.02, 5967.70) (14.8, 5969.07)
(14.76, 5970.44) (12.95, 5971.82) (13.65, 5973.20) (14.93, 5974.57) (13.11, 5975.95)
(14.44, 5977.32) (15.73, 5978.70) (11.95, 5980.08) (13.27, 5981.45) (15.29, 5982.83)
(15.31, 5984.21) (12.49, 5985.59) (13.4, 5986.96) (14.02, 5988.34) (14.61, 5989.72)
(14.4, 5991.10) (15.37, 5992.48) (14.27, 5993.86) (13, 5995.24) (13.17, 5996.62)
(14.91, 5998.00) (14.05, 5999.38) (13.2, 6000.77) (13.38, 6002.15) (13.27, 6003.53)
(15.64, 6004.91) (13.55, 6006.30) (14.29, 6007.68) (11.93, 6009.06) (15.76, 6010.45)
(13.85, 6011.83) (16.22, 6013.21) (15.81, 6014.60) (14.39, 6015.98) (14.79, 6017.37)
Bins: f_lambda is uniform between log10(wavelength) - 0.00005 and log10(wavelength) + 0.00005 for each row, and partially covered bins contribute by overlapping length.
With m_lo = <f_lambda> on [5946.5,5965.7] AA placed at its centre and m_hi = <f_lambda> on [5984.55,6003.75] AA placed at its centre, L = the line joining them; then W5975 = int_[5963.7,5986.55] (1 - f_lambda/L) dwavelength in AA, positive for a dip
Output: 0.5 AA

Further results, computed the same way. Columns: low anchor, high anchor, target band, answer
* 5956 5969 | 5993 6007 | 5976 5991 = 0.15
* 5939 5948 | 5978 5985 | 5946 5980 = -0.81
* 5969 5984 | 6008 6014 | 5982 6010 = 0.59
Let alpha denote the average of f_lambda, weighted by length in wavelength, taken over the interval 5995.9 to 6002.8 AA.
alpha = 13.7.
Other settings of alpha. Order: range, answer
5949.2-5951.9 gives 13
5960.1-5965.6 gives 14.8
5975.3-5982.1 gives 13.7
